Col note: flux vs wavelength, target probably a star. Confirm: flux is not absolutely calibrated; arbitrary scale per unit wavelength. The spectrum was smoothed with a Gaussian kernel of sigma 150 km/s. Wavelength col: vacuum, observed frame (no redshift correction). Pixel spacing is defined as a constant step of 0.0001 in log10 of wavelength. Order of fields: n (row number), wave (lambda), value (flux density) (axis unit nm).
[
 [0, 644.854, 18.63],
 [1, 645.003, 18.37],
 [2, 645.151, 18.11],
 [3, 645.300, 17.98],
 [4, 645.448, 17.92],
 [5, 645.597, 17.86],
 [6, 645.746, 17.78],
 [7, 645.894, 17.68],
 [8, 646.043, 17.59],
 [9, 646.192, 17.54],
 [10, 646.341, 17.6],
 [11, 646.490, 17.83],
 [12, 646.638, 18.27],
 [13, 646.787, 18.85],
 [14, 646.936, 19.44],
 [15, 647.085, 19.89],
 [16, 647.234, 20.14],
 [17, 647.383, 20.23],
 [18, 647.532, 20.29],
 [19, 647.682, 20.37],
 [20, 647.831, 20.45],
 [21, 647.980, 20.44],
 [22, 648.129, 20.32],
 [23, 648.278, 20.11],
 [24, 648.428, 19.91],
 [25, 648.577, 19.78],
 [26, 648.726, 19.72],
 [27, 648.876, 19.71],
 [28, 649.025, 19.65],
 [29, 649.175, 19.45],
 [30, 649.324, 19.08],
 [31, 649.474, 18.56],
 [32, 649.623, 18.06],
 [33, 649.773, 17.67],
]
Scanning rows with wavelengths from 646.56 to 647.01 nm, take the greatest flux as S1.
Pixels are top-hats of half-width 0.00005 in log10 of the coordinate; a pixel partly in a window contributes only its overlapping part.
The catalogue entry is 19.44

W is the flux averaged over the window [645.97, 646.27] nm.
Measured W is 17.5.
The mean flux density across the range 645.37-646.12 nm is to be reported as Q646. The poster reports 17.8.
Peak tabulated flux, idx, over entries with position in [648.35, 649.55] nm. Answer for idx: 19.91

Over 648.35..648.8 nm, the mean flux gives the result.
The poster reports 19.8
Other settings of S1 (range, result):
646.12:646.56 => 17.83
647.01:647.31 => 20.14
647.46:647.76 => 20.37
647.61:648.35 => 20.45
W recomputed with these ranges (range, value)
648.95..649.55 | 19.2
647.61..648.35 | 20.4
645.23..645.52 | 18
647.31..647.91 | 20.3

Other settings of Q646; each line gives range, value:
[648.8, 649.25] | 19.6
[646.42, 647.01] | 18.6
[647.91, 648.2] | 20.4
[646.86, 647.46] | 19.9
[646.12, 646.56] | 17.6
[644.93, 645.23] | 18.2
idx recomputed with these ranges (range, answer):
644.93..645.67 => 18.37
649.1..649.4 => 19.45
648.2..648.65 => 20.11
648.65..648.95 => 19.72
